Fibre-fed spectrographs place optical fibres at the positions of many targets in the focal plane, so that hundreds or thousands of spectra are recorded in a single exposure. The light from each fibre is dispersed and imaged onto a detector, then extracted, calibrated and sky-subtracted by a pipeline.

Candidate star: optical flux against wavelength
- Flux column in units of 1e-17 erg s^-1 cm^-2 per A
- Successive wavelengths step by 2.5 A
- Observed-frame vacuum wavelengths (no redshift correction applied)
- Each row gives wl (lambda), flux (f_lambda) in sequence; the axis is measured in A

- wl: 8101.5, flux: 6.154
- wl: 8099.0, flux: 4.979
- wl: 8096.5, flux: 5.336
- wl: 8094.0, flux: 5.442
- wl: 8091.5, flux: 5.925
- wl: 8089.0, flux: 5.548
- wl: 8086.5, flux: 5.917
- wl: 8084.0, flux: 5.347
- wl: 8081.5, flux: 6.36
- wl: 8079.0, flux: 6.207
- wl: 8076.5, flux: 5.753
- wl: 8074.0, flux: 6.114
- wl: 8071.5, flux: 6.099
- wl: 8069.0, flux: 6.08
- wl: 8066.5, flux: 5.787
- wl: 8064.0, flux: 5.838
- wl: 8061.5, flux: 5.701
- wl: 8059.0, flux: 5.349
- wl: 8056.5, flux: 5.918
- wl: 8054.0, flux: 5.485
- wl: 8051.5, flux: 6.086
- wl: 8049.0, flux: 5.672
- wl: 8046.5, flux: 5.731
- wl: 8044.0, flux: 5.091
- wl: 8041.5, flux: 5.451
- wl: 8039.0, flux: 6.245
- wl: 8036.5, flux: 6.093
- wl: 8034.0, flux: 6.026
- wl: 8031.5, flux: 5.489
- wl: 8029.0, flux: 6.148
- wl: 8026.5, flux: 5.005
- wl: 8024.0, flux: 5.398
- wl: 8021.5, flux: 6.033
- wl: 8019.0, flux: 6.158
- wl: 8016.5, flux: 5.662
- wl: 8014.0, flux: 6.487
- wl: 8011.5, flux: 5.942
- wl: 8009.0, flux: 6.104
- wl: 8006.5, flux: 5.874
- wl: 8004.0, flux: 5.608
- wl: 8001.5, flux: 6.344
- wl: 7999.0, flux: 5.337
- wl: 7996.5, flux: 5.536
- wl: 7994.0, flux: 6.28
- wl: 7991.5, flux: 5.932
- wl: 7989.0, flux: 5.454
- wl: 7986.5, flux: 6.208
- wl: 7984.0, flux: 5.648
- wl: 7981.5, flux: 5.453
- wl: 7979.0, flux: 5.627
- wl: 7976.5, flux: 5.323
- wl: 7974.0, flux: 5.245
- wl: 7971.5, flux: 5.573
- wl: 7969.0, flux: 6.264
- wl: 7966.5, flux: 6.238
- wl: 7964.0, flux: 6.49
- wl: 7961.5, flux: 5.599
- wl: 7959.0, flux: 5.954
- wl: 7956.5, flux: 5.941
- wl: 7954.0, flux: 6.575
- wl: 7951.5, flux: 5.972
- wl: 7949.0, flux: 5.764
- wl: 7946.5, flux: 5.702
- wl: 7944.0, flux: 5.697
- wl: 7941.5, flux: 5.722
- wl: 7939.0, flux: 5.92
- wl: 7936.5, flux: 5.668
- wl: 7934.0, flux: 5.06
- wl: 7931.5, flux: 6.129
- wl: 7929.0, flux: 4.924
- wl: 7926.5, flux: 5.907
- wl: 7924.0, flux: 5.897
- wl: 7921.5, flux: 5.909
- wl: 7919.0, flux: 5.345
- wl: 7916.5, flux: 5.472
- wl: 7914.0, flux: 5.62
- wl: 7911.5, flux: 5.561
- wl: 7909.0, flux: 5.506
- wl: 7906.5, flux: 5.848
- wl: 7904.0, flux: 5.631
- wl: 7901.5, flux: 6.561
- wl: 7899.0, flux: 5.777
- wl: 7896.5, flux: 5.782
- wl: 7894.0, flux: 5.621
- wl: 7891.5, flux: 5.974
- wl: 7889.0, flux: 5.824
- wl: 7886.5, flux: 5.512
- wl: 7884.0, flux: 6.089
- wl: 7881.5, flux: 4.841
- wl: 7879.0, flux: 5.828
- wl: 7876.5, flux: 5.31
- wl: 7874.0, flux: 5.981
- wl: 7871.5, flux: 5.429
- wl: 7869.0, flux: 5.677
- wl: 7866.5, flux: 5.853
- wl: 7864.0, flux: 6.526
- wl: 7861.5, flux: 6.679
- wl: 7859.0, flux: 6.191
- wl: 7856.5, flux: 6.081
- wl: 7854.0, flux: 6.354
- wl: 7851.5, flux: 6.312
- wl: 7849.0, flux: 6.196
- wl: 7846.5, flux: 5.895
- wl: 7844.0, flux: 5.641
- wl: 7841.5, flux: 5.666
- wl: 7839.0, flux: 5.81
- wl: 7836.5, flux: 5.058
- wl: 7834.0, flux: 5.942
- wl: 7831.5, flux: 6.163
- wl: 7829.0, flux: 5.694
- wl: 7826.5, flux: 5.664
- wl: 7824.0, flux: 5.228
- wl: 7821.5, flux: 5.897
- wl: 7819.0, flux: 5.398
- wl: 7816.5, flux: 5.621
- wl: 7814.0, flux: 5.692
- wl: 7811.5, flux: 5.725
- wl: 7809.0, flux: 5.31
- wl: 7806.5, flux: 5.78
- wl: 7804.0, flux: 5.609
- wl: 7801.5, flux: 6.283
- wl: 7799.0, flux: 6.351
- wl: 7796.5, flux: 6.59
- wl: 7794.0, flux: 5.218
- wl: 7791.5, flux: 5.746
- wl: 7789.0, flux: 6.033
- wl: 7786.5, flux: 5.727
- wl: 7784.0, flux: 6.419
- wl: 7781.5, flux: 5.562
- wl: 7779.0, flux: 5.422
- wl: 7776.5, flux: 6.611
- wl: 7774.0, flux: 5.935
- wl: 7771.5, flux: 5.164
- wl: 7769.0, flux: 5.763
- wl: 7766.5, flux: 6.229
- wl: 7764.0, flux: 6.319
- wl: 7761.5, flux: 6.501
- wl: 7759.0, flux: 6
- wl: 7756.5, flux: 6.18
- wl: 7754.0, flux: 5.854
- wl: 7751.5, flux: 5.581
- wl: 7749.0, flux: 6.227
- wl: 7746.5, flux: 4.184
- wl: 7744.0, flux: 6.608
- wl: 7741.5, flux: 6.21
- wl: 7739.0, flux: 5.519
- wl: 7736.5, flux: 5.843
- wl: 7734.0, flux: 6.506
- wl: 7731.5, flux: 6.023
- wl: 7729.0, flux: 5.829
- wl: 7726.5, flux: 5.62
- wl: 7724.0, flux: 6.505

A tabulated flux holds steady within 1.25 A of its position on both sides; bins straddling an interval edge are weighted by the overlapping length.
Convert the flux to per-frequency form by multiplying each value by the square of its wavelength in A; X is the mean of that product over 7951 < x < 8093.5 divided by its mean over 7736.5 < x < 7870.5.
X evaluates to 1.05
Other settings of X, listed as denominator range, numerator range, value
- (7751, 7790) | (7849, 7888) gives 1.02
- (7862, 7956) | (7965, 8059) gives 1.03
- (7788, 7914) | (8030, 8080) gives 1.05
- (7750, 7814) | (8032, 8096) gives 1.05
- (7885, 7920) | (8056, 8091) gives 1.07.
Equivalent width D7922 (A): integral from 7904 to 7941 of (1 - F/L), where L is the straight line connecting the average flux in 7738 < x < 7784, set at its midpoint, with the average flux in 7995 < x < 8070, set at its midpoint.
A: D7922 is 1.3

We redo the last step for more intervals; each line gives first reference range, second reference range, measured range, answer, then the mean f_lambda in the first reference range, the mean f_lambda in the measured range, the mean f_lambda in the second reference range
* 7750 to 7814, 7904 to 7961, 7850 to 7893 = -0.79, 5.91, 5.91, 5.73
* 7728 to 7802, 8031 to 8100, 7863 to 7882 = 0.57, 5.94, 5.7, 5.76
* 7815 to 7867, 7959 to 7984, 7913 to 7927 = 0.32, 5.9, 5.68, 5.76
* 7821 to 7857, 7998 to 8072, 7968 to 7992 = 0.64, 5.83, 5.66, 5.81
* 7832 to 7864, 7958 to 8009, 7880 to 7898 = 0.85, 6.01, 5.67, 5.81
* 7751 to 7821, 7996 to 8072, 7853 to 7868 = -1.05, 5.88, 6.27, 5.8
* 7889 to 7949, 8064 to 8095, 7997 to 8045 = 0.04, 5.71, 5.81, 5.88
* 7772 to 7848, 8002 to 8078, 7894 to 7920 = 0.41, 5.78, 5.71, 5.82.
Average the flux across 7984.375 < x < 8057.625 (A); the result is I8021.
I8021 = 5.82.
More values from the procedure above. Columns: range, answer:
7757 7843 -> 5.83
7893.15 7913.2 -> 5.79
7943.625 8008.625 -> 5.84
